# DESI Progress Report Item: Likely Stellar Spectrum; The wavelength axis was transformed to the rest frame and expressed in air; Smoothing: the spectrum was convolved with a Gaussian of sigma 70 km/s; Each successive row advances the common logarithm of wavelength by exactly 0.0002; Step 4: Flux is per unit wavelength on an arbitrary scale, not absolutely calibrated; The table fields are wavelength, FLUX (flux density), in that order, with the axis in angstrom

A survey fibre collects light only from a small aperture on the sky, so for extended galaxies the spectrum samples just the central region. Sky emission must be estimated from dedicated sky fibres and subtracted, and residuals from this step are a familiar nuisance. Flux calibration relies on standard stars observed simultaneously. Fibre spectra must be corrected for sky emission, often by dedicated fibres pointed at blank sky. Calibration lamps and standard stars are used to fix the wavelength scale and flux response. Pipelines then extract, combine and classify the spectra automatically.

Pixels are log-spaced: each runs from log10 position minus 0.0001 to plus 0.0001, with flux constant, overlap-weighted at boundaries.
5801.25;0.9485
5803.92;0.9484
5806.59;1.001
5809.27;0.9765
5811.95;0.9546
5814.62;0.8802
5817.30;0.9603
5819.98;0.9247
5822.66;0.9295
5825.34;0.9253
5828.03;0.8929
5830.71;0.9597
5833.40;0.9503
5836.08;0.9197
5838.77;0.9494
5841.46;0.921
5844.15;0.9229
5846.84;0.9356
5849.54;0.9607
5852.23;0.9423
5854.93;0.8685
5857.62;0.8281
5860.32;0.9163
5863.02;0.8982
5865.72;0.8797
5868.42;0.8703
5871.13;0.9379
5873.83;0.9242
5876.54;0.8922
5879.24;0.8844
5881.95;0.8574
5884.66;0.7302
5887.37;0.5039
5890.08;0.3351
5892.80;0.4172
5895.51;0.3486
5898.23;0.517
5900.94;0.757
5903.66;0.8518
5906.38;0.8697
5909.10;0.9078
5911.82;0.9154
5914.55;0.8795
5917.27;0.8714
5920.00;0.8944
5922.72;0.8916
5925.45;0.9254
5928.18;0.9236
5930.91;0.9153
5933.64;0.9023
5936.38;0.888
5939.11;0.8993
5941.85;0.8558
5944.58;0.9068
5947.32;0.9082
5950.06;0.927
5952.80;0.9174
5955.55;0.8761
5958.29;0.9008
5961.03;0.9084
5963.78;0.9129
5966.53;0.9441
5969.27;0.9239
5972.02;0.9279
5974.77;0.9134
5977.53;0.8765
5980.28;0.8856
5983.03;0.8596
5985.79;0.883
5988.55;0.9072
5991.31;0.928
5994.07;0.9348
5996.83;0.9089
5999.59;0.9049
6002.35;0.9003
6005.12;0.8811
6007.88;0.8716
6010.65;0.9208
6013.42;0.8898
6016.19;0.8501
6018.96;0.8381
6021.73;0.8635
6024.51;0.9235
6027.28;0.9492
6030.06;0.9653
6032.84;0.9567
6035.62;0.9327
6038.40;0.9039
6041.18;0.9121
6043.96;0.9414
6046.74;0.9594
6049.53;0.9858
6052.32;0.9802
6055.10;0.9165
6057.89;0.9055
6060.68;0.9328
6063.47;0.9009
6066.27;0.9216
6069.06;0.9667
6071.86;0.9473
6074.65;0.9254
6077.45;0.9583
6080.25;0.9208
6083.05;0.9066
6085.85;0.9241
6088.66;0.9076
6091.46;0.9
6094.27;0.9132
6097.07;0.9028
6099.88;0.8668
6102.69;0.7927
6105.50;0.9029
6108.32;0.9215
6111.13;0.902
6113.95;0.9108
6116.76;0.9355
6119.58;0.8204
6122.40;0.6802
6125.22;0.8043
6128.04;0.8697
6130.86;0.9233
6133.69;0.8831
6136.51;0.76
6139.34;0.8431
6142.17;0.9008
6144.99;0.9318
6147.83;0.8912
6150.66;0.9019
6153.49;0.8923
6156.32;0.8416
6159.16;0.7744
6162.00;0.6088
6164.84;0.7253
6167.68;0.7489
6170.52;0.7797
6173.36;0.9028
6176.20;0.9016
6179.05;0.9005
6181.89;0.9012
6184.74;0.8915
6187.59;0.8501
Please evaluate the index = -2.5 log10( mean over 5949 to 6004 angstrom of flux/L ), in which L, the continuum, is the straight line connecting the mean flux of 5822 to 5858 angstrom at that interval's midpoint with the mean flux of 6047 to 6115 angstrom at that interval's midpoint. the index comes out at 0.016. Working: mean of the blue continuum 0.924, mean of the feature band 0.907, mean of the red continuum 0.918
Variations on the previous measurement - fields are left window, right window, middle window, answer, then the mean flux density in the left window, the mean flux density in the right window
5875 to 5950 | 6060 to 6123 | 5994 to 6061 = -0.06 mag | 0.797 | 0.901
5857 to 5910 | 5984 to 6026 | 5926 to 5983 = -0.09 mag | 0.754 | 0.893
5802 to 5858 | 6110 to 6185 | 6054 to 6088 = -0.07 mag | 0.933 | 0.844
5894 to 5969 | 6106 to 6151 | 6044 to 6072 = -0.09 mag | 0.86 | 0.867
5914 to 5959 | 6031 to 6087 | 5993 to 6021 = 0.04 mag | 0.899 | 0.935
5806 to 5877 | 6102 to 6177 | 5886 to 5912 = 0.39 mag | 0.922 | 0.843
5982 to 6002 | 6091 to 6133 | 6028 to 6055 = -0.07 mag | 0.904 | 0.869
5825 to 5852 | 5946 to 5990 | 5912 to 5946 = 0.02 mag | 0.934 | 0.904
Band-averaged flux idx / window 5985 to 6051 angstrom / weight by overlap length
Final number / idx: 0.913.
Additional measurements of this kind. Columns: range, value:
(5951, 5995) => 0.906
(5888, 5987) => 0.838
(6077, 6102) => 0.906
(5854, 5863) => 0.876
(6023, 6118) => 0.923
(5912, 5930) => 0.899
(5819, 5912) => 0.828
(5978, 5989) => 0.881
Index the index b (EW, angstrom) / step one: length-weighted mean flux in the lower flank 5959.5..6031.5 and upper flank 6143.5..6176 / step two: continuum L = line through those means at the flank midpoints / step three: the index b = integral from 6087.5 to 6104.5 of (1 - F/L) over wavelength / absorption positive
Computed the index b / -0.5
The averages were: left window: 0.903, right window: 0.822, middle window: 0.881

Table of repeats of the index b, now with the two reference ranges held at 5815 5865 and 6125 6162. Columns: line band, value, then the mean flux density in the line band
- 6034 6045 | -0.6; 0.923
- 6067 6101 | -2.1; 0.921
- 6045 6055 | -1.0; 0.967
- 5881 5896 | 6.2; 0.534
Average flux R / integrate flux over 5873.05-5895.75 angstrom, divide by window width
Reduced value 0.663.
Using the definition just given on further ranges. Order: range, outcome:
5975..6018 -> 0.893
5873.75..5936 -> 0.778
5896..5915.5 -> 0.792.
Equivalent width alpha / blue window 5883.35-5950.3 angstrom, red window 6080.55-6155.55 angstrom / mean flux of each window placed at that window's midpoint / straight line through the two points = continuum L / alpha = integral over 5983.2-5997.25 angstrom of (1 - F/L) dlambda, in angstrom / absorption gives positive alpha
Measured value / -1.50 angstrom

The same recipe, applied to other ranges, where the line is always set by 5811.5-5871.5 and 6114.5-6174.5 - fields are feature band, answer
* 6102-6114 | -0.7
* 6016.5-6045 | -1.7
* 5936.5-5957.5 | -0.3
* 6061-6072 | -1.0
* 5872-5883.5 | 0.2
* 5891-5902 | 4.9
